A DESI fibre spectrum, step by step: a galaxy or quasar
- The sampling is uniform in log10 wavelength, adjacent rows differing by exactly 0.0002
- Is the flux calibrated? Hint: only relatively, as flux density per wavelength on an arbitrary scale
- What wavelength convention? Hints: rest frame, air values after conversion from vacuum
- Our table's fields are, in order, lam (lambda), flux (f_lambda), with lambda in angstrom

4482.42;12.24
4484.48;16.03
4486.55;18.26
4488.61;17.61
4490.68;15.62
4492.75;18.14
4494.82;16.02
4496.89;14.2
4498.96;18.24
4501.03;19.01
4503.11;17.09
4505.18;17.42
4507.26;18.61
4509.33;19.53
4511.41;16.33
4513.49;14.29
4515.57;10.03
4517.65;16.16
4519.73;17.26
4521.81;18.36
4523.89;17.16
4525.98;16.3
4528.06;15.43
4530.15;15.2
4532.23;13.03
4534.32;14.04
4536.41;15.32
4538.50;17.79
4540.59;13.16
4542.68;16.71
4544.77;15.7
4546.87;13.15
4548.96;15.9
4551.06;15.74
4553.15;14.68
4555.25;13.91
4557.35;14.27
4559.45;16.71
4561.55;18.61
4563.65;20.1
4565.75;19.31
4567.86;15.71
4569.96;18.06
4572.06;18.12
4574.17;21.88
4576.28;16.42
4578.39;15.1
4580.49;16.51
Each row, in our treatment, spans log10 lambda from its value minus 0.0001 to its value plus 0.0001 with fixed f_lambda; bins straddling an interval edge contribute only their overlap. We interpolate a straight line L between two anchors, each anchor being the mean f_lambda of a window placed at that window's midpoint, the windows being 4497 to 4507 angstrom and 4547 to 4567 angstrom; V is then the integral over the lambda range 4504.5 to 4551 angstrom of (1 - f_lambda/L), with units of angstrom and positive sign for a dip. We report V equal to 3.6 angstrom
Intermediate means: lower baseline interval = 17.6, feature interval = 15.8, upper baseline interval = 16.4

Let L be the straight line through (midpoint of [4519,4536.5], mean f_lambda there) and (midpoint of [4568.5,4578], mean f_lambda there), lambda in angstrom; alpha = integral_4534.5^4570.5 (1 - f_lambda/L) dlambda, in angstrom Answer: 2.2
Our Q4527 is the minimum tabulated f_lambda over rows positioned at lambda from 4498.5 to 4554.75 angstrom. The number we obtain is 10.03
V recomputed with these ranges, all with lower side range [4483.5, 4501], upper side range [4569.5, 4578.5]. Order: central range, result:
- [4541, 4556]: 2.3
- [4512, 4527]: 1.4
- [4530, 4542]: 1.9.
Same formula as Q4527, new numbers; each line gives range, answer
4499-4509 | 17.09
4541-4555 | 13.15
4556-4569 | 14.27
